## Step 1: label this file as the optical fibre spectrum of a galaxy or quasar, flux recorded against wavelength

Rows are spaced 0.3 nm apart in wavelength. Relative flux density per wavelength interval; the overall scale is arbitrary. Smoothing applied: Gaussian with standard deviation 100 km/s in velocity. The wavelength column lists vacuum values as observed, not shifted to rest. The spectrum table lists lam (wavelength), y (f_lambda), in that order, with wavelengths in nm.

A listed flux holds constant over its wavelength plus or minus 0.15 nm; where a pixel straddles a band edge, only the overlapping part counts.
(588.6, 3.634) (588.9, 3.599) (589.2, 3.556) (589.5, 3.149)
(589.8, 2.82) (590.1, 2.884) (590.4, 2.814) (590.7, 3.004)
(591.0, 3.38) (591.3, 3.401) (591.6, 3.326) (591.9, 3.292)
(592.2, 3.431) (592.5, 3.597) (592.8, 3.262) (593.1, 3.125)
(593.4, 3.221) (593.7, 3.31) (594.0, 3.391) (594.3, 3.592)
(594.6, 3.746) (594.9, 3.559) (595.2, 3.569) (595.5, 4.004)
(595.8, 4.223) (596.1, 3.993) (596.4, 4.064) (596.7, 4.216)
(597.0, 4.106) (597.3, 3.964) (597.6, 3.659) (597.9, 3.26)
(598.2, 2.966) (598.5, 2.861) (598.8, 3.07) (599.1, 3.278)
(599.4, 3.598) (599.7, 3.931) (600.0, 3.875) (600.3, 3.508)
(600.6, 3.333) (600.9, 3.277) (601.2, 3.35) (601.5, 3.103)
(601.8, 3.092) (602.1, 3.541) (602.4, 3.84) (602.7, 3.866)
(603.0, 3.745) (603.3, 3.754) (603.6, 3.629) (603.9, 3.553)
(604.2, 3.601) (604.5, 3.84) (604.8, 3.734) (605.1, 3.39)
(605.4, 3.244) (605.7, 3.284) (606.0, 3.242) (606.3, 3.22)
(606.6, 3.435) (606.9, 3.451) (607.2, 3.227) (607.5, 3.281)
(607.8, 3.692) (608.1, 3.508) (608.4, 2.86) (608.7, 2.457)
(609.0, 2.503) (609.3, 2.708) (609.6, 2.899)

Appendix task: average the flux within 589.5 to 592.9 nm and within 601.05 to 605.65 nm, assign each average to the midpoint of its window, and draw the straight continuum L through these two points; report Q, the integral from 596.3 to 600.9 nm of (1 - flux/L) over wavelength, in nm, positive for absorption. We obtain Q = -0.21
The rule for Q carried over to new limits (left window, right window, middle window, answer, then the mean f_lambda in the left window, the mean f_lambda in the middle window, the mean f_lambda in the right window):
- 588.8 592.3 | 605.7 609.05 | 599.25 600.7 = -0.21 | 3.21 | 3.66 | 3.2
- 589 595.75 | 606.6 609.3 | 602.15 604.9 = -0.46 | 3.35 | 3.72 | 3.12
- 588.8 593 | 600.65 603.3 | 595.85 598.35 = -0.31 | 3.25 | 3.8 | 3.49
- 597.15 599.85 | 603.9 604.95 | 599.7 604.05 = 0.03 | 3.4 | 3.55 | 3.7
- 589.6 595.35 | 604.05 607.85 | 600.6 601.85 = 0.06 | 3.3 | 3.23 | 3.43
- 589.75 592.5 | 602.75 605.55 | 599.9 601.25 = 0.01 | 3.19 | 3.46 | 3.62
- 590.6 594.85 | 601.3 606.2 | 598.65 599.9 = -0.01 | 3.37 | 3.49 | 3.52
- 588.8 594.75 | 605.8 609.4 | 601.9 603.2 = -0.22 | 3.29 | 3.72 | 3.14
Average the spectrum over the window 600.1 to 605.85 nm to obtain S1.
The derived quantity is 3.51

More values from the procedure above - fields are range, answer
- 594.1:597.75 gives 3.88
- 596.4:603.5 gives 3.54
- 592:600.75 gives 3.57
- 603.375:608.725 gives 3.4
